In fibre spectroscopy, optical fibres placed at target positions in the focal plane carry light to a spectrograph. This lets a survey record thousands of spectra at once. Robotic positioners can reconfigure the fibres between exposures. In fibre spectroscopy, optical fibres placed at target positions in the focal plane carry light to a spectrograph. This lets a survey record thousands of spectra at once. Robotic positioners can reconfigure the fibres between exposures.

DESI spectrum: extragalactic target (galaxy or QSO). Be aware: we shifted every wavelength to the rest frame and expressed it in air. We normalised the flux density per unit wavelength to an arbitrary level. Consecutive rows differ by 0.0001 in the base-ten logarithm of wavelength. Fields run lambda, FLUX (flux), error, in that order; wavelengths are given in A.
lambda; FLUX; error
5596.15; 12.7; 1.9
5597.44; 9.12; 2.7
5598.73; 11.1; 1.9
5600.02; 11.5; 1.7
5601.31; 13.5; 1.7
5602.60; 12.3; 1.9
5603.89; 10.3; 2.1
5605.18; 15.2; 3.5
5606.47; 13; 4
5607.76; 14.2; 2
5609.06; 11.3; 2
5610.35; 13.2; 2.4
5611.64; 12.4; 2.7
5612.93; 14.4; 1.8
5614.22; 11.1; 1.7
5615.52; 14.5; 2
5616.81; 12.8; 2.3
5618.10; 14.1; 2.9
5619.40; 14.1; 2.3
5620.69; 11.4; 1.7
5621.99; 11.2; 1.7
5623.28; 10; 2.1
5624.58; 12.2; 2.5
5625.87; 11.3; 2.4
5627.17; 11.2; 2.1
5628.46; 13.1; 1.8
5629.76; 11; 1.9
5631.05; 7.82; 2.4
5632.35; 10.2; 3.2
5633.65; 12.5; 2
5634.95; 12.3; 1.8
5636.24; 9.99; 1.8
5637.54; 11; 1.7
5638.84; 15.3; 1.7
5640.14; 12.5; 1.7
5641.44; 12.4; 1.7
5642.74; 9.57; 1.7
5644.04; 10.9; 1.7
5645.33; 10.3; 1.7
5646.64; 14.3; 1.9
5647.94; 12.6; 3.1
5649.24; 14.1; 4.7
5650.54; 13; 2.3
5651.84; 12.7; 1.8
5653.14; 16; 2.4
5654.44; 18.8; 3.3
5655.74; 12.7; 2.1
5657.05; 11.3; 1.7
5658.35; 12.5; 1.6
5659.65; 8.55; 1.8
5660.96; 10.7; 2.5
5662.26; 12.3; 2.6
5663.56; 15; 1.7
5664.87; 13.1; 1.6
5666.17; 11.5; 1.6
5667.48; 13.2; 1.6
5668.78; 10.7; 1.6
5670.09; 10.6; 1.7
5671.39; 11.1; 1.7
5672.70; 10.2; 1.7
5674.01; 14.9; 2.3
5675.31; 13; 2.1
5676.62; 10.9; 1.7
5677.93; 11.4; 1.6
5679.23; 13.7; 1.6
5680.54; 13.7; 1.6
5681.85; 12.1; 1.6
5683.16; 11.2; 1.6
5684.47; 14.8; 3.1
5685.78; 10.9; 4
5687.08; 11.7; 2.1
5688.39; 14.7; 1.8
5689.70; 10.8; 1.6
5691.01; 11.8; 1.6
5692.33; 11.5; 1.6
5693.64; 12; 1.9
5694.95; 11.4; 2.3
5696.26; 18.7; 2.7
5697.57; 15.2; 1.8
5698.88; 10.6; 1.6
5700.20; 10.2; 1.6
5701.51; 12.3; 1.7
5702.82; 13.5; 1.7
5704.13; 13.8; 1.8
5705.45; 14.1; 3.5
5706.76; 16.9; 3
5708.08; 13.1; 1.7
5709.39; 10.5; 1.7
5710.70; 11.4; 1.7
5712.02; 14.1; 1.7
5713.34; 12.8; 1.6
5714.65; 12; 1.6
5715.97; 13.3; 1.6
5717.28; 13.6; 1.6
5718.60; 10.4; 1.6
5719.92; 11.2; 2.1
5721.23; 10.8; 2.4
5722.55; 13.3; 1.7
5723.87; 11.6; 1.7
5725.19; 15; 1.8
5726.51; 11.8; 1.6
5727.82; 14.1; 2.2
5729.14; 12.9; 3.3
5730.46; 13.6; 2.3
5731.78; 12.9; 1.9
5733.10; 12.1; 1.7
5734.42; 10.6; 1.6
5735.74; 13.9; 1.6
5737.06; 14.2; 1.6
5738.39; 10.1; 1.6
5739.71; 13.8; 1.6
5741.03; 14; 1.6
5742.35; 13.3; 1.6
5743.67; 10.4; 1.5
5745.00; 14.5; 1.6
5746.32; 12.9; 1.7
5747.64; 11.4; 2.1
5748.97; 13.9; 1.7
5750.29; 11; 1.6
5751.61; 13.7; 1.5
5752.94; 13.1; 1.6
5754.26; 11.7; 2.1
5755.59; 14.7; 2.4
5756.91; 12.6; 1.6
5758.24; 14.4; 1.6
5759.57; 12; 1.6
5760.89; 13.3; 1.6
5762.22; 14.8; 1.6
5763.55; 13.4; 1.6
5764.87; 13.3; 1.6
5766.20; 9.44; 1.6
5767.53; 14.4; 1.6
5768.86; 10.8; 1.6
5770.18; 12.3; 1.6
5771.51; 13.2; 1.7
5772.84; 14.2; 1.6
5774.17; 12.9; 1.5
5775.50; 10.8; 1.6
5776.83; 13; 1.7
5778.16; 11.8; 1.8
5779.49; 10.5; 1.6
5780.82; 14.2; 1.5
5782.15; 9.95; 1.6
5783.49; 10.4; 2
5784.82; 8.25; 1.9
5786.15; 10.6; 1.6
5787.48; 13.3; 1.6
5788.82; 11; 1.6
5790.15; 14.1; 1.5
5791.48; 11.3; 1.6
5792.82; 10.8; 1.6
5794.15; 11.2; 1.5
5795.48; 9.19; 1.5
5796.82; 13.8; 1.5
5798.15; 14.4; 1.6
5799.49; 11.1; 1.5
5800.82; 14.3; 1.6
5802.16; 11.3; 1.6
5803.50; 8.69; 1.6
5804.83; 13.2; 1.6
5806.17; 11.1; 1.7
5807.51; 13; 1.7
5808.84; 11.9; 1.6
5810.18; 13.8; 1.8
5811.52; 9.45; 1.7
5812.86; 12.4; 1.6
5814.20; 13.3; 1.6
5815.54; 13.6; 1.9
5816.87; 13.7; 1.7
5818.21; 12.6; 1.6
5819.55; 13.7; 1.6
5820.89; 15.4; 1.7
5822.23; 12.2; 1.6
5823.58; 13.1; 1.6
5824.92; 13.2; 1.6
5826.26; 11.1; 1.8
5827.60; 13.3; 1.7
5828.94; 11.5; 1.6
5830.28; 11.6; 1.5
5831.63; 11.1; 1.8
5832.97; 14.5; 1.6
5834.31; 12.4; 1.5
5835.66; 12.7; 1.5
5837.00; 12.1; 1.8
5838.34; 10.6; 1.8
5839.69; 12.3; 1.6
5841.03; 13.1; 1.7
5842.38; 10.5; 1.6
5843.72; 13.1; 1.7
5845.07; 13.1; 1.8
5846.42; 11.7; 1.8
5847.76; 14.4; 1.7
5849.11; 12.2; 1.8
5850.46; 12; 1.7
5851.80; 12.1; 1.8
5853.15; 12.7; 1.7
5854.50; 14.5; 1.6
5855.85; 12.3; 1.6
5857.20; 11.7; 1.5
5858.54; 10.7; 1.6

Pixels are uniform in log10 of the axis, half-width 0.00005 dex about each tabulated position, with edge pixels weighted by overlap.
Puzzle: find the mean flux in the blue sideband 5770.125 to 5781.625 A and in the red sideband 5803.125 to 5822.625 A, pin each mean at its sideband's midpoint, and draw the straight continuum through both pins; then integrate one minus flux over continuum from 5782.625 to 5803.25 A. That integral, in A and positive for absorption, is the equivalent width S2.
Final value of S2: 1.6 A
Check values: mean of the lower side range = 12.5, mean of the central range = 11.6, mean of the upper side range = 12.6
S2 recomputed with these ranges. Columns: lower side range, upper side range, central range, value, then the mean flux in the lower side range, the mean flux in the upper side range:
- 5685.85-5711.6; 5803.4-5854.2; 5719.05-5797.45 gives 1.7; 12.8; 12.5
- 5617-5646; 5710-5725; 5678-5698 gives -1.4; 11.6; 12.3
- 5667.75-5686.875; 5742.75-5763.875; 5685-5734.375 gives -0.9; 12.1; 13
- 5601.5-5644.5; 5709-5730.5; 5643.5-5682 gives -0.9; 12.1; 12.5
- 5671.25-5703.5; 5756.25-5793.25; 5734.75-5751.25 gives -0.6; 12.5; 12.2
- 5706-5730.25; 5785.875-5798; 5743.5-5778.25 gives -1.6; 12.7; 11.9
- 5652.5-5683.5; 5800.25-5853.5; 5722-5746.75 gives -0.9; 12.5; 12.4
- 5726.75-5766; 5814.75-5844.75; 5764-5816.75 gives 3.3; 12.9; 12.6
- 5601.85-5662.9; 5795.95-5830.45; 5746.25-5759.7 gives -0.4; 12.3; 12.6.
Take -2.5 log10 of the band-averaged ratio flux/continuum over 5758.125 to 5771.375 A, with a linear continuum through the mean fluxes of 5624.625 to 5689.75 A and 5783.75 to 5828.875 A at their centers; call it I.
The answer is -0.049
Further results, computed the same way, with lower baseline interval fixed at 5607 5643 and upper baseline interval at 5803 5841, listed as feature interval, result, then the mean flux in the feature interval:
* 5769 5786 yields 0.06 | 11.7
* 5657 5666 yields 0.02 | 11.9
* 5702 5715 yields -0.09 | 13.2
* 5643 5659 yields -0.09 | 13.2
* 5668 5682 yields 0.01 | 12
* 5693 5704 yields -0.07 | 13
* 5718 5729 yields -0.01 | 12.3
